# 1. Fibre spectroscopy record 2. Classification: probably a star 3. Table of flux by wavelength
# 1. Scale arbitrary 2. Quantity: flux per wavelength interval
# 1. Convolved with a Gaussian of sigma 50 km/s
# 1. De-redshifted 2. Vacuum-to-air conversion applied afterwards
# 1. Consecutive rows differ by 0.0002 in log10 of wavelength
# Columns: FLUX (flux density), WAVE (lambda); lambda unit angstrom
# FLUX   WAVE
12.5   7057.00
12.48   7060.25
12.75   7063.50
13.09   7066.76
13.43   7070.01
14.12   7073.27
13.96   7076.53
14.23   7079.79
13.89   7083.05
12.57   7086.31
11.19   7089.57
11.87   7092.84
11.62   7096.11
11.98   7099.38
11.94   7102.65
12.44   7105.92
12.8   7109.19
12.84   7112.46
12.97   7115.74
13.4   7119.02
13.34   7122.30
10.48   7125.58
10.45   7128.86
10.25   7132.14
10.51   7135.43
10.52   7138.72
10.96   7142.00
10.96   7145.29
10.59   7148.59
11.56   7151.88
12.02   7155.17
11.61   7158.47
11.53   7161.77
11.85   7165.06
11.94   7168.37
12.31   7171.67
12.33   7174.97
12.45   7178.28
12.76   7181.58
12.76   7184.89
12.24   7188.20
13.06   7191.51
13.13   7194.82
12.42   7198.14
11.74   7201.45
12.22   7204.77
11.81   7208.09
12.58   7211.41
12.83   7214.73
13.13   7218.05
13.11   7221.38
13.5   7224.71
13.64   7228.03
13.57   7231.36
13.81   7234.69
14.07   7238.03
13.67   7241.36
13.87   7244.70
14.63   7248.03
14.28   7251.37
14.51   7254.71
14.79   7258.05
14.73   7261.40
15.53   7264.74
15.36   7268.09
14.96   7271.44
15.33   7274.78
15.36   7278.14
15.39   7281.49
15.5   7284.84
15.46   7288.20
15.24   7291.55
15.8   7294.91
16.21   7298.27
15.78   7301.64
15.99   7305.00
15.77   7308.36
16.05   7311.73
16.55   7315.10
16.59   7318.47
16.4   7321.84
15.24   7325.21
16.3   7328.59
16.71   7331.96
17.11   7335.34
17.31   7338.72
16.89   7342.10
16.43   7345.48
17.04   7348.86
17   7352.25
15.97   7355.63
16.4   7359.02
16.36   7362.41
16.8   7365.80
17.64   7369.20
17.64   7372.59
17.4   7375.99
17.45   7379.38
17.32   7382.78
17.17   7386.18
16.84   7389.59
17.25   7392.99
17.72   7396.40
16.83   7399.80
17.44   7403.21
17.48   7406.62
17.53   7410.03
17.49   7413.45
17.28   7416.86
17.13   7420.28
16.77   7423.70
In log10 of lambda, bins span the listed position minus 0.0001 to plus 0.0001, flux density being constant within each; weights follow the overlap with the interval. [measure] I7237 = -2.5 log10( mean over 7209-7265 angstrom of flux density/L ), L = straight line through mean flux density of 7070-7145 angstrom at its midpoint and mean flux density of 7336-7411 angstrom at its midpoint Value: 0.06 mag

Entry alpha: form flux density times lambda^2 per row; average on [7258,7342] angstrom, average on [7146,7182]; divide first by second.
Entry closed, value 1.4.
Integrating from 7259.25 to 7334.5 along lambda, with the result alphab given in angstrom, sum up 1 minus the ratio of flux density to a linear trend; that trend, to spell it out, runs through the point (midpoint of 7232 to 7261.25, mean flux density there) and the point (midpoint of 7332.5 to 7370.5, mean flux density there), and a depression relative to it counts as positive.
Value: -1.48 angstrom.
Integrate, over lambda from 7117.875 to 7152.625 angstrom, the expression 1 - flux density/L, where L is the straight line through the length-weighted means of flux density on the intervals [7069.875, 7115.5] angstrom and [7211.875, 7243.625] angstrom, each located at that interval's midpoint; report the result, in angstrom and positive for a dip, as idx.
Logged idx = 4.91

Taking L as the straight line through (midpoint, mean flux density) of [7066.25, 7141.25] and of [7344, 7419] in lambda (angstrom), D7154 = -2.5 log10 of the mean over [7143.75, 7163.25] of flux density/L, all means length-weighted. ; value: 0.16 mag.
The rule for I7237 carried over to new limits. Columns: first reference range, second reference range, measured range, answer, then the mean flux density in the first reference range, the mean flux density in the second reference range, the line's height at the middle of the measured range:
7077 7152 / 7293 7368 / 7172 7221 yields 0.089 mag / 11.9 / 16.4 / 13.6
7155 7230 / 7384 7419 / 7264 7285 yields -0.070 mag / 12.5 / 17.3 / 14.4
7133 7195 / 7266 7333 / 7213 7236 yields 0.018 mag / 11.8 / 15.8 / 13.6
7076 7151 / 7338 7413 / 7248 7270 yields -0.003 mag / 12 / 17.1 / 14.8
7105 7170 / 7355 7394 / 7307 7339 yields -0.033 mag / 11.6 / 17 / 15.9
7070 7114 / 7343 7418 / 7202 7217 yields 0.177 mag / 12.8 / 17.1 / 14.5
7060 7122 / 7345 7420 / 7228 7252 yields 0.081 mag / 12.8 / 17.1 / 15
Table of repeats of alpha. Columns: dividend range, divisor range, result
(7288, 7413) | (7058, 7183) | 1.47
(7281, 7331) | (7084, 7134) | 1.40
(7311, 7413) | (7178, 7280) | 1.29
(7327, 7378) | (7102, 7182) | 1.52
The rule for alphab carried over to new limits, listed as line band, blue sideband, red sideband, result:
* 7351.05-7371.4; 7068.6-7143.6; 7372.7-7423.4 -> -0.1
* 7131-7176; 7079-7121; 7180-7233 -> 4.7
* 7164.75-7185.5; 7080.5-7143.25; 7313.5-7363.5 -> 1.4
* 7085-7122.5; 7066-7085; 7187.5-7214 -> 3.1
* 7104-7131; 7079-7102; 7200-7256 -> 0.6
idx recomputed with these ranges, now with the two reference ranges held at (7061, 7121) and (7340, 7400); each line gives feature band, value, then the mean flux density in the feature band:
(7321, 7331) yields 0.2 angstrom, 16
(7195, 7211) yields 2.6 angstrom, 12.2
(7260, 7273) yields 0.3 angstrom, 15.2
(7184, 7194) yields 1.1 angstrom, 12.7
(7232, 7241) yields 0.7 angstrom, 13.9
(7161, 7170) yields 1.4 angstrom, 11.8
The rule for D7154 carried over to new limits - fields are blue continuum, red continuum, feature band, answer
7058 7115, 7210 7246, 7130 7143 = 0.229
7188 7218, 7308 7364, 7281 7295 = -0.029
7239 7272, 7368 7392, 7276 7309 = -0.015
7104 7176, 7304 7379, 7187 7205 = 0.049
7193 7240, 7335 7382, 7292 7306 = -0.041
